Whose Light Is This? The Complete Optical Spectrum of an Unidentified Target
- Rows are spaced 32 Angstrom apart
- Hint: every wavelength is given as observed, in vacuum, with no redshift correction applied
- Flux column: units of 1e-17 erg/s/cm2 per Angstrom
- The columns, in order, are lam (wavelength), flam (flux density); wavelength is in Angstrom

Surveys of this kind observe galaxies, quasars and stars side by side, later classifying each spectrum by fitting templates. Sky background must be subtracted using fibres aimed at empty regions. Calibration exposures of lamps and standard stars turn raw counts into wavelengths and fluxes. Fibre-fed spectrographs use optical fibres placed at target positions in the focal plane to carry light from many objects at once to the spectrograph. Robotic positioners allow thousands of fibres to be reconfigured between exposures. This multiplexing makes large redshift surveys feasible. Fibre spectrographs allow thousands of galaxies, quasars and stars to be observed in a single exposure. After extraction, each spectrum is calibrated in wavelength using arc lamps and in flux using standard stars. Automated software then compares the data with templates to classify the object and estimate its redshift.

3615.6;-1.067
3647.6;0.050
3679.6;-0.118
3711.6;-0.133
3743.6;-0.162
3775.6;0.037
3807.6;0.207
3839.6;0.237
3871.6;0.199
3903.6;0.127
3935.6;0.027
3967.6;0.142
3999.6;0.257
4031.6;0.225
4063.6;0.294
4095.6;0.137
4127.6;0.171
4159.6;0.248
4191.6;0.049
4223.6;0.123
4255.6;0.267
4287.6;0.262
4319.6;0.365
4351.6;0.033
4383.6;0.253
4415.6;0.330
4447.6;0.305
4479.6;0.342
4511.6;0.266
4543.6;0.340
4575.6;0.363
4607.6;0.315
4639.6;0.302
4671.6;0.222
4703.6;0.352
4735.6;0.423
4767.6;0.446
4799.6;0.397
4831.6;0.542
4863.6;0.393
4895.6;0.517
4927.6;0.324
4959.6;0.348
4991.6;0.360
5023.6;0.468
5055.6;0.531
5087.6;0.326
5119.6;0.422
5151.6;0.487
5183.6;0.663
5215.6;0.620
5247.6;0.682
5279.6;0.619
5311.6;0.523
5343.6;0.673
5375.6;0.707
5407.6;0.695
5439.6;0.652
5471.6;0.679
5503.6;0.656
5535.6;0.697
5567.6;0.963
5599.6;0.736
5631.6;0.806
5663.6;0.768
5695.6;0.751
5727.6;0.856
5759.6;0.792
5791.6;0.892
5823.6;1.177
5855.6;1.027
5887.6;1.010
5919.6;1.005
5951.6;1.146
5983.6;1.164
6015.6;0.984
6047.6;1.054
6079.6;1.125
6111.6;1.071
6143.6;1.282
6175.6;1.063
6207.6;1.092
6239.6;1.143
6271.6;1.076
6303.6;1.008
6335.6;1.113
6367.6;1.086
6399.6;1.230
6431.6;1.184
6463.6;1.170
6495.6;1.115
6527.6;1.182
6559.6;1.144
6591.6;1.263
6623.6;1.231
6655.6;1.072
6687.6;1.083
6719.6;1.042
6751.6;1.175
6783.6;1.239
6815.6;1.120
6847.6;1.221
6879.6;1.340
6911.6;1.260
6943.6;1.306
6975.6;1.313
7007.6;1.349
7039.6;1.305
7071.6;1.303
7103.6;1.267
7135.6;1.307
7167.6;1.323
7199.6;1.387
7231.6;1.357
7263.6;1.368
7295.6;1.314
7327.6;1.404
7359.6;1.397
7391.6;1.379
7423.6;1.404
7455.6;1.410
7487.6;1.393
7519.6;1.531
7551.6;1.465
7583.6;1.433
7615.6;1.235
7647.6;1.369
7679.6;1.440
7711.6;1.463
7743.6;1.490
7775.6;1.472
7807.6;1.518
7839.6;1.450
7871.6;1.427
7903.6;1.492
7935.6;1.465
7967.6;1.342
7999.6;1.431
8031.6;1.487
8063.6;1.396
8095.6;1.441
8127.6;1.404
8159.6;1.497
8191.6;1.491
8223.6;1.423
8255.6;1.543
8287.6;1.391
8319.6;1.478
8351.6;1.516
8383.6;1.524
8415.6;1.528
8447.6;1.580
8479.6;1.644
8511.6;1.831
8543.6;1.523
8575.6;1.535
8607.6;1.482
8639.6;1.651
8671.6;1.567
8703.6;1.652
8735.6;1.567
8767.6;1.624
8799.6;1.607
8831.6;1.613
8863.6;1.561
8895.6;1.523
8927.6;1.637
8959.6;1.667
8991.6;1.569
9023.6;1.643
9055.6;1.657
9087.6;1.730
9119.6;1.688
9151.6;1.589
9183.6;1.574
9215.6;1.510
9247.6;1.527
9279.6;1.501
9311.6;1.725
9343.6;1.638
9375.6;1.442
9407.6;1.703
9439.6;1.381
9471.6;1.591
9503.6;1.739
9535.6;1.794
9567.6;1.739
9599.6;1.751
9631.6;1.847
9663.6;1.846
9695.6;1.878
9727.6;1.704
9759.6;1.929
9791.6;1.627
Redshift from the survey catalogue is 0.294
